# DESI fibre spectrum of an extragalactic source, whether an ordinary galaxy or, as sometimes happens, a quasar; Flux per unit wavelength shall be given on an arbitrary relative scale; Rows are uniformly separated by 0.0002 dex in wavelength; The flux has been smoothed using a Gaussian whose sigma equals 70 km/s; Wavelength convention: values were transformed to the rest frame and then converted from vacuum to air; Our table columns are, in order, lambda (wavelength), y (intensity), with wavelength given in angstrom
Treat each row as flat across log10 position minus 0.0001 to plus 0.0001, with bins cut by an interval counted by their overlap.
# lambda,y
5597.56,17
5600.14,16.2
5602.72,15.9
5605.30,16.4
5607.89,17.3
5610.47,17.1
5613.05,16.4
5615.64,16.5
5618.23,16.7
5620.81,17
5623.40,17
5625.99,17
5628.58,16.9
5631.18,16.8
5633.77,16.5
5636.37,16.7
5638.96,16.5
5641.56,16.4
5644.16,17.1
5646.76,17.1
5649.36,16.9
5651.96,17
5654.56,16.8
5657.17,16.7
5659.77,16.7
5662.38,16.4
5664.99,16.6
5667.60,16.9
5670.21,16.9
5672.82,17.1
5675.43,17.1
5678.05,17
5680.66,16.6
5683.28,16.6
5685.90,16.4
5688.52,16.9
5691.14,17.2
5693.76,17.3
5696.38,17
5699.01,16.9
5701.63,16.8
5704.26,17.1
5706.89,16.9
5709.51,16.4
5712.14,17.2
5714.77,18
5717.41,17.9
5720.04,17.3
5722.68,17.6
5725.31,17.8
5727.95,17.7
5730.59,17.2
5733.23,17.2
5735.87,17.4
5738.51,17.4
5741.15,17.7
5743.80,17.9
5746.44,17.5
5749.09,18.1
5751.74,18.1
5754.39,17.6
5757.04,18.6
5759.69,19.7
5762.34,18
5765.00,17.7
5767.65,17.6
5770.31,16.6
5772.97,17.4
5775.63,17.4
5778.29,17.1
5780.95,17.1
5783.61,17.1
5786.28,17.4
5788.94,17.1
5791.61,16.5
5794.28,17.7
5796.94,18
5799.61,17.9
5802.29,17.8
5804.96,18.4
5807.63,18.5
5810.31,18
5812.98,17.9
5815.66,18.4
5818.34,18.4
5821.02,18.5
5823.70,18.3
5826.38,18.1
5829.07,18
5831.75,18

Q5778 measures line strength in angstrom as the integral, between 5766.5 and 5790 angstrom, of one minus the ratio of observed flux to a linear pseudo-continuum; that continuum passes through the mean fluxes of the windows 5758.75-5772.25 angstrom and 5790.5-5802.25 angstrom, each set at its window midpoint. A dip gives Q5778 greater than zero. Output 0.7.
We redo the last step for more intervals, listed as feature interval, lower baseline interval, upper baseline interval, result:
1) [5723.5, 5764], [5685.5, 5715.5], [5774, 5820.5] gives -1.3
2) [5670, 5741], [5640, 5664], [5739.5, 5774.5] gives 0.7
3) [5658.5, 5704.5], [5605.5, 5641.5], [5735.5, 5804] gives 0.7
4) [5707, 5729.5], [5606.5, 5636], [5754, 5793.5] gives -0.2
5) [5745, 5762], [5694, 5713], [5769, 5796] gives -1.2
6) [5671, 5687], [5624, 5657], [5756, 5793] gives 0.2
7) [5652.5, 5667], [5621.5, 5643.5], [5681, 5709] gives 0.1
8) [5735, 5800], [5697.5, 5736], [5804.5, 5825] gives 0.7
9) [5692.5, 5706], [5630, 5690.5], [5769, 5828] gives 0.0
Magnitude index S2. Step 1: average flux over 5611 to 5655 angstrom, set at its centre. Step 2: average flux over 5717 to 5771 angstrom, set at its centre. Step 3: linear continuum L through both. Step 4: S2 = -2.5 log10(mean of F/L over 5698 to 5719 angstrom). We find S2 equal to 0.02 mag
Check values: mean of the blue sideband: 16.8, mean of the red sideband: 17.8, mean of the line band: 17.2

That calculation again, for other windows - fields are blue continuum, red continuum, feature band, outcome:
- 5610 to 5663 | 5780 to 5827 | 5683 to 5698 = 0.01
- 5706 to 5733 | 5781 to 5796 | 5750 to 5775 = -0.04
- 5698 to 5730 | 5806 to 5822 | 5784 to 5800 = 0.04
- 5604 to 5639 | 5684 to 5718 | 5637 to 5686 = 0.01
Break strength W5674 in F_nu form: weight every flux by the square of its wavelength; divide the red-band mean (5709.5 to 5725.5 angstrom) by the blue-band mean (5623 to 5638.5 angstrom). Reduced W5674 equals 1.08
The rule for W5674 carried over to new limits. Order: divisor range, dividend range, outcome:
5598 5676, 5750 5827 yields 1.12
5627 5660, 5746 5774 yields 1.11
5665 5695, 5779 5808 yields 1.08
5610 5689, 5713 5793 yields 1.09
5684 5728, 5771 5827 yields 1.07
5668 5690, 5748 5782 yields 1.09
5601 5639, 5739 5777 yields 1.12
